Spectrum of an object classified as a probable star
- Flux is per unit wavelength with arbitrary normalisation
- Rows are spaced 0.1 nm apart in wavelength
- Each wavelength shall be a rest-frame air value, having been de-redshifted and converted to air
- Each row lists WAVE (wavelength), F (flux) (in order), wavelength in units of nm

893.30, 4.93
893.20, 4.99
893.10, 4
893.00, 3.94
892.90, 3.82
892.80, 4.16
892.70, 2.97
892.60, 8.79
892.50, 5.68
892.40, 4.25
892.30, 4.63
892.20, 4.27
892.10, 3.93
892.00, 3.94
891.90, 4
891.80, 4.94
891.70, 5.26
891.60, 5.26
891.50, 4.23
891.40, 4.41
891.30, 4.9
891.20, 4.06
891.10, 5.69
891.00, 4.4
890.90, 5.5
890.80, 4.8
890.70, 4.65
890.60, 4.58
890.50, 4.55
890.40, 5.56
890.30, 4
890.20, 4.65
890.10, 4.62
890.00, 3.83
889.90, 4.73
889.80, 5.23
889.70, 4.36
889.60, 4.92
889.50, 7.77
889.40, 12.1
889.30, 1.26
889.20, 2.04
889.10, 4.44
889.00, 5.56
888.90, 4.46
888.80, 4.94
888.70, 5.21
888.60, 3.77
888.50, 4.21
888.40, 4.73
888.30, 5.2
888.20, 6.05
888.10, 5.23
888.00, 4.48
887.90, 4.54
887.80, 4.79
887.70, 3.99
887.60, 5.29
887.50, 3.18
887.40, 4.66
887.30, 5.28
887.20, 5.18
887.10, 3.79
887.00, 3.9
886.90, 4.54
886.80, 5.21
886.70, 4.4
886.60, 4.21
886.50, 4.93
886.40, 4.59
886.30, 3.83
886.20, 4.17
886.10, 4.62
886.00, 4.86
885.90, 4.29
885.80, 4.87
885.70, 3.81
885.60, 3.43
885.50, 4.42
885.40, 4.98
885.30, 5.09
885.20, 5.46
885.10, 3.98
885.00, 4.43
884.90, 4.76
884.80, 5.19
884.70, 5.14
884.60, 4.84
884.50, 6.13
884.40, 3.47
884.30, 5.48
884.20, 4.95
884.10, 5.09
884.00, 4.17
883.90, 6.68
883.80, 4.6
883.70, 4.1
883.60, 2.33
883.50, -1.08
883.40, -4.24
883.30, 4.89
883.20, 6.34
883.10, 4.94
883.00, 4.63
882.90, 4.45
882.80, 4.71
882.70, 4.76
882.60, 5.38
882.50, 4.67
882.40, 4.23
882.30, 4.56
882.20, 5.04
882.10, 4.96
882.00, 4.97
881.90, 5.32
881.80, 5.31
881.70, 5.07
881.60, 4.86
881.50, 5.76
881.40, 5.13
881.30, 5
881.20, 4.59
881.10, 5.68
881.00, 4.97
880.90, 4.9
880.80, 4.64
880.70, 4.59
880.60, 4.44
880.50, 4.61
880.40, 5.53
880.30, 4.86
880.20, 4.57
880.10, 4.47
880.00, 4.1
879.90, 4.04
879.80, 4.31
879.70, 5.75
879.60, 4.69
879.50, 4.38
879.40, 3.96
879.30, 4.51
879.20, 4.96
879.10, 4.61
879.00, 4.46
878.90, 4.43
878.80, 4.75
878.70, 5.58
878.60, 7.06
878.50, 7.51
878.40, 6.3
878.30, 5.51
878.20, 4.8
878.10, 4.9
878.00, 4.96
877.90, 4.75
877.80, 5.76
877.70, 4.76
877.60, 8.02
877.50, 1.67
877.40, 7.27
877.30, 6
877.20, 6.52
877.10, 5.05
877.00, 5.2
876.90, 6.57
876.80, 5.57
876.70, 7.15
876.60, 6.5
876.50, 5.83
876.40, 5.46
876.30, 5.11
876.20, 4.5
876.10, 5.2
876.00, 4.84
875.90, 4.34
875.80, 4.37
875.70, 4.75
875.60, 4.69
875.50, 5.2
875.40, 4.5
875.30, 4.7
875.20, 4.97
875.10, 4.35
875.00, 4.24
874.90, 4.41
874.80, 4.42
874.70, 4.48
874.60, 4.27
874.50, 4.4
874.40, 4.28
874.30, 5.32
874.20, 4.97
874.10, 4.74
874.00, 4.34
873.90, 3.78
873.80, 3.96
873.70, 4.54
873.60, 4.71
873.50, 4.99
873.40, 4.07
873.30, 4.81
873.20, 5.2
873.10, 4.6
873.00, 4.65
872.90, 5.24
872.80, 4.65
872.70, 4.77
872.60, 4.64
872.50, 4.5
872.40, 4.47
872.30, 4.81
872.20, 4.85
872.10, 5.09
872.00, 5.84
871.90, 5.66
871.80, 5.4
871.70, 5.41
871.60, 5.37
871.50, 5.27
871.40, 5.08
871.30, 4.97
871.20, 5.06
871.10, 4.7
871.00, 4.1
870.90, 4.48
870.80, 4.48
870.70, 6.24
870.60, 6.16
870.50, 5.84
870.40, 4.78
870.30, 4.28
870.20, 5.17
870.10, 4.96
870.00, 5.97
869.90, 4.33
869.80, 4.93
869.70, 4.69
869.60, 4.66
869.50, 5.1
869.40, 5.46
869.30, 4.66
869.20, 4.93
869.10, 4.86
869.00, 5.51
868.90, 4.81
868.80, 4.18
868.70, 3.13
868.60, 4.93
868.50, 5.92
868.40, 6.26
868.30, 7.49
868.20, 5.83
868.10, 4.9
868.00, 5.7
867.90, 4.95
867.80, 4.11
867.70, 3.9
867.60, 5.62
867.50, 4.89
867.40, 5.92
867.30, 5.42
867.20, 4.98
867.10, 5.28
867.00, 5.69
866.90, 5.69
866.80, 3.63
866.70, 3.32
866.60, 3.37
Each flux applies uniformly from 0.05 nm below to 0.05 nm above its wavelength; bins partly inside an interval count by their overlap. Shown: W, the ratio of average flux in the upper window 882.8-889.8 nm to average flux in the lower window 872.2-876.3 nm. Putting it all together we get 0.98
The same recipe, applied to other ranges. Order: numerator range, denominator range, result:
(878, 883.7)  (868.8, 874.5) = 0.95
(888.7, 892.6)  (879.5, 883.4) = 1.02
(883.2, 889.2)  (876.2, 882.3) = 0.85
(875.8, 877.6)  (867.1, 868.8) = 1.05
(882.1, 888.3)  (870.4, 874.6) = 0.91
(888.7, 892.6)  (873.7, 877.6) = 0.98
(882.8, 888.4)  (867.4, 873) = 0.87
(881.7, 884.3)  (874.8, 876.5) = 0.90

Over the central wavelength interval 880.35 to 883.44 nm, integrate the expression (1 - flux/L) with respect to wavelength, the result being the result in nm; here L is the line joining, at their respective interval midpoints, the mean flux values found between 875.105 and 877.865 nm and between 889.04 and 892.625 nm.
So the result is 0.28 nm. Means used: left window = 5.33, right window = 4.87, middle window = 4.7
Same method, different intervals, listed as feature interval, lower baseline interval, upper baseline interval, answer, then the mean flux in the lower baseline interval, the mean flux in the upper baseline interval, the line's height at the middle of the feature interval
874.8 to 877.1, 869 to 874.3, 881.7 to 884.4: -0.21 nm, 4.92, 4.28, 4.68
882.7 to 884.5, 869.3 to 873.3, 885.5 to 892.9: 0.32 nm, 5.01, 4.7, 4.8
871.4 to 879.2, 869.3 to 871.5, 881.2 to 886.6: -0.38 nm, 5.02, 4.5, 4.83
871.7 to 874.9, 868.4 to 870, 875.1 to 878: 0.24 nm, 4.89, 5.31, 5.12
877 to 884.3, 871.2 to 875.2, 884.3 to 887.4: -0.19 nm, 4.76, 4.61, 4.67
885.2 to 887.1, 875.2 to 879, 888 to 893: 0.21 nm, 5.39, 4.82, 5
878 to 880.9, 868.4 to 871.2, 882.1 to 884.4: -0.38 nm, 4.96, 4.13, 4.36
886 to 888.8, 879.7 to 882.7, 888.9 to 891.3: 0.17 nm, 4.86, 4.92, 4.9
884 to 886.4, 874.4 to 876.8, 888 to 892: 0.11 nm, 4.9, 4.86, 4.87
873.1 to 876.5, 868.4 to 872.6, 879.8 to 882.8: 0.20 nm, 5.01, 4.85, 4.95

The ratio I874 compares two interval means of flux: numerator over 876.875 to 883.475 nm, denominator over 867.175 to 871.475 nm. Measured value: 1.0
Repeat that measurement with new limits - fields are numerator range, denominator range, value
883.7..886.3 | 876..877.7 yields 0.83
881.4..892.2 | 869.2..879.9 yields 0.92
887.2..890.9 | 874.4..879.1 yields 0.93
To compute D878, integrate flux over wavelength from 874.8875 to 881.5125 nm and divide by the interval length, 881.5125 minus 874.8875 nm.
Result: 5.1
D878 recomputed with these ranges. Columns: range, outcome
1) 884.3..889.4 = 4.6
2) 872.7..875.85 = 4.6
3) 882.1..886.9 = 4.39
